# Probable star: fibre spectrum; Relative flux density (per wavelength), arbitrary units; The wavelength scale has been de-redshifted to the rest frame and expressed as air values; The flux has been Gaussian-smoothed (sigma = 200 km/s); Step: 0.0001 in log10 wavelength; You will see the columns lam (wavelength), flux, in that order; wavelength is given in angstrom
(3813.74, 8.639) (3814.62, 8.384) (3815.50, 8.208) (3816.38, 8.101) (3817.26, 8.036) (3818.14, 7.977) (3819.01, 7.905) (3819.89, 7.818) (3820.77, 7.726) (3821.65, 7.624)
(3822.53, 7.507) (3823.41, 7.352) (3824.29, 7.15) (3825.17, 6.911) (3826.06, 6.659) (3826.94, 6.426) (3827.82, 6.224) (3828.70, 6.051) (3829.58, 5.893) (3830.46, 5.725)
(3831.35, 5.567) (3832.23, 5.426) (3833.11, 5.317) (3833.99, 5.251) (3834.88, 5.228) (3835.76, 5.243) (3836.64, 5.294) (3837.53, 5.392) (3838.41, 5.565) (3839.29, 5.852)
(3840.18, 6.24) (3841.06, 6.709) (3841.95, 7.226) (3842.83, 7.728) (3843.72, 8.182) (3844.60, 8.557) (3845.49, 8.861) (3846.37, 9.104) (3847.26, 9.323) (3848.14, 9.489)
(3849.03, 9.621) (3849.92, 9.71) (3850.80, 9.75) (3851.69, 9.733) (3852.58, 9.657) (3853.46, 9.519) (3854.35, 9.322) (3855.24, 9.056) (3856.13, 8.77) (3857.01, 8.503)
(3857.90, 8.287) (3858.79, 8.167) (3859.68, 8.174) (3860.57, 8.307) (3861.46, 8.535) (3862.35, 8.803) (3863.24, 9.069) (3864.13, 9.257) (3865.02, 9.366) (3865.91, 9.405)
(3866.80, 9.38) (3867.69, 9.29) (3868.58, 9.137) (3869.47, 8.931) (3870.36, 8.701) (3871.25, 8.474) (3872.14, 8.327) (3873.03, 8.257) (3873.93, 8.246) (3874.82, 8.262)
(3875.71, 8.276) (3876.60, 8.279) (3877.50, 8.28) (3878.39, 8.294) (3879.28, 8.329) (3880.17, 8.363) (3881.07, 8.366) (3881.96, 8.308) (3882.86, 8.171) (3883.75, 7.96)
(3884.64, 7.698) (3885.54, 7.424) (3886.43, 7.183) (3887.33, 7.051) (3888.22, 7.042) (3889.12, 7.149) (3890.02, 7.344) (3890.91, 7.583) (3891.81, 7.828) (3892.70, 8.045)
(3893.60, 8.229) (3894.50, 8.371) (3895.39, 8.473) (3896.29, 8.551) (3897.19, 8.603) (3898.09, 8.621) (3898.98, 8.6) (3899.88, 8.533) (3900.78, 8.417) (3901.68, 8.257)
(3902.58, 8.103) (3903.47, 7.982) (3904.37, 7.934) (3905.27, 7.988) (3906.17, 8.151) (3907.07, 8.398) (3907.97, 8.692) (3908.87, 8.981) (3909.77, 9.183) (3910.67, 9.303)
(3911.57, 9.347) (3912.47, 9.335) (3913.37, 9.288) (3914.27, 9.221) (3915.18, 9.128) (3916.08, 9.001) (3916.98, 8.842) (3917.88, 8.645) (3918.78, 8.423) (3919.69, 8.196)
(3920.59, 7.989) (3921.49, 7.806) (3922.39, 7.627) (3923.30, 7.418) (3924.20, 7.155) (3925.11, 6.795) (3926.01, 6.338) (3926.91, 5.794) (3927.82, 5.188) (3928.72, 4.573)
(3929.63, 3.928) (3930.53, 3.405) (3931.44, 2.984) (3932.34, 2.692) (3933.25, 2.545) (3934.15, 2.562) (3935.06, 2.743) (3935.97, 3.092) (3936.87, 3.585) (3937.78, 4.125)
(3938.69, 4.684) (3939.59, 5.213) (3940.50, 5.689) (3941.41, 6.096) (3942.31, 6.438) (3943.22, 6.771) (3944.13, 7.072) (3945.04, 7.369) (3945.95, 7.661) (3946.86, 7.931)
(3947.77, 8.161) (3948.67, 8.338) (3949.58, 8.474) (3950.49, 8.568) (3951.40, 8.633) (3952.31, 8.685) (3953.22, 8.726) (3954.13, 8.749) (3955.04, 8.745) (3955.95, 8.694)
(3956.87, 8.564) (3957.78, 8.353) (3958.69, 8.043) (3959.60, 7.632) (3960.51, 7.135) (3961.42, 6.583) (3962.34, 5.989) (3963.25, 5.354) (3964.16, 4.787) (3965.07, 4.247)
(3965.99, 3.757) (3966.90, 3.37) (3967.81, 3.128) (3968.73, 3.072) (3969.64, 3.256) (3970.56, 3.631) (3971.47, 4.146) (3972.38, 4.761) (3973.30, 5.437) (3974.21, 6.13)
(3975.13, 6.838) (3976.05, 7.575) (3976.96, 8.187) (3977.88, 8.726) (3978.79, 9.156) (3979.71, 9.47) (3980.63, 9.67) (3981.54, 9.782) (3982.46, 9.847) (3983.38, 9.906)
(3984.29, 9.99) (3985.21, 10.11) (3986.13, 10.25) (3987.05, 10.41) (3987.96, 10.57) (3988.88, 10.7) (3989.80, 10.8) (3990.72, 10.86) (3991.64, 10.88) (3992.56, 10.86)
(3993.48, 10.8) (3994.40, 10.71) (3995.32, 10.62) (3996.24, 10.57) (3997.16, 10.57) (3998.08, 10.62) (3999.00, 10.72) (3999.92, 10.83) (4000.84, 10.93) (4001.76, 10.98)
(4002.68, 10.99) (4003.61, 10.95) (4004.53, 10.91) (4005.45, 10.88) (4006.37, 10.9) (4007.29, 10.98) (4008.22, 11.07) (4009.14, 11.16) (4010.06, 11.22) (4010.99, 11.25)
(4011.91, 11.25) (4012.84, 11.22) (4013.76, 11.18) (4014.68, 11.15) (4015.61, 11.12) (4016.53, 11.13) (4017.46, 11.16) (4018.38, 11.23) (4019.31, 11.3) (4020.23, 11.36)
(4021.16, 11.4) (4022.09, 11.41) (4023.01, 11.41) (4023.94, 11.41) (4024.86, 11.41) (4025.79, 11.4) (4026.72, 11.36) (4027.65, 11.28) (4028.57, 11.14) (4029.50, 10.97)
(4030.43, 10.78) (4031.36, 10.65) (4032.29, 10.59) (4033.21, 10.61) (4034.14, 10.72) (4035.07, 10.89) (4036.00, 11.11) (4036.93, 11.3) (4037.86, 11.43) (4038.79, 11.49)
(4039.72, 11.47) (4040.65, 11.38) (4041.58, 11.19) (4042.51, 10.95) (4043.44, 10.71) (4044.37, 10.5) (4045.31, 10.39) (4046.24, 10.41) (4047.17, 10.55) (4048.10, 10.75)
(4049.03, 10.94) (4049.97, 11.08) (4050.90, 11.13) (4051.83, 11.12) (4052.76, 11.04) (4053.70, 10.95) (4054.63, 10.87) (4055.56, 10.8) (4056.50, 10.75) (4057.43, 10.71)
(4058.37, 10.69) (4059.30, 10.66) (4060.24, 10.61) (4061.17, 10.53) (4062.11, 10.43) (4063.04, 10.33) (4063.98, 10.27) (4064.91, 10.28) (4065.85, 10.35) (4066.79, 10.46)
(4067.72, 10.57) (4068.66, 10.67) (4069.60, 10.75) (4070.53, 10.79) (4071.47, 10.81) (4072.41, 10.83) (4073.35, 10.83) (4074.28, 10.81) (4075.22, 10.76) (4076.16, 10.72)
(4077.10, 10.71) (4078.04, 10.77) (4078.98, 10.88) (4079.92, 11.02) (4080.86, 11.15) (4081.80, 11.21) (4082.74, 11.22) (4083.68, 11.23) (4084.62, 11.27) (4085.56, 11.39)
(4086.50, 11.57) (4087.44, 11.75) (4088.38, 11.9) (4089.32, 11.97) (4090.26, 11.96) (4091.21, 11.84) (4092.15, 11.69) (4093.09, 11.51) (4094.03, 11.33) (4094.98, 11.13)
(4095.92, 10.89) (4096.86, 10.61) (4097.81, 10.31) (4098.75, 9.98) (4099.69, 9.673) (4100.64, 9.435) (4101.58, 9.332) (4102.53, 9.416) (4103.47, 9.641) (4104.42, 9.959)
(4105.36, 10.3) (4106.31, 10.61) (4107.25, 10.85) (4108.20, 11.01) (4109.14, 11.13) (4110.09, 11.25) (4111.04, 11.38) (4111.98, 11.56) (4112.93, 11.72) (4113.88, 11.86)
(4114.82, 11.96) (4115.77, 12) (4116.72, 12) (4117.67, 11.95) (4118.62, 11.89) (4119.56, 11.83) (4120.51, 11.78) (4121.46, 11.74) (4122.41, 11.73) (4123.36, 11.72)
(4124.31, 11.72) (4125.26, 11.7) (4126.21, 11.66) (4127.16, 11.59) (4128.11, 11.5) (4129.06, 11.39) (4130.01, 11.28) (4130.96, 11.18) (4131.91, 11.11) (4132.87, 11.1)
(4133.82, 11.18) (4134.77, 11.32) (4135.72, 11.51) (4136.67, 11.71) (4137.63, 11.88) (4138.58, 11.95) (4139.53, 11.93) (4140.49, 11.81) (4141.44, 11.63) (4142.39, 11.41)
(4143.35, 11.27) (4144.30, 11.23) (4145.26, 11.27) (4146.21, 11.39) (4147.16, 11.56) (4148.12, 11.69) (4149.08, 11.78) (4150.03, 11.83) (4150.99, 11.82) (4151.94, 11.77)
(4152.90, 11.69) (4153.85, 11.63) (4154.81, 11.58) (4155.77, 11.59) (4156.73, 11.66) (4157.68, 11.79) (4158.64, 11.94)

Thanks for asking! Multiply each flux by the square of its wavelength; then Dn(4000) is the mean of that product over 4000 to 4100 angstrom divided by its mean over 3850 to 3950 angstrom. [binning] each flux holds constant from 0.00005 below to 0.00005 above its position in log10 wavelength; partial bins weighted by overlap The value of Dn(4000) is 1.55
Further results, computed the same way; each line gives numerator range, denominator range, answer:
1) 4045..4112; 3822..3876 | 1.55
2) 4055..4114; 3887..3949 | 1.66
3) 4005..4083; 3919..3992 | 1.66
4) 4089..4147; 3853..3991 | 1.63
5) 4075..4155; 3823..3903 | 1.62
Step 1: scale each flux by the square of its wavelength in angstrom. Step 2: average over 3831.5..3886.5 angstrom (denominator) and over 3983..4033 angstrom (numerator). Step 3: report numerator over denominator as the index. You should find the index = 1.5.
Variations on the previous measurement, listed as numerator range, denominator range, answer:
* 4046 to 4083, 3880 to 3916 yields 1.41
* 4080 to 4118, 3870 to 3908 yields 1.52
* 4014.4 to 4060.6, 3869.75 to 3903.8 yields 1.47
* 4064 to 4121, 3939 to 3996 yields 1.51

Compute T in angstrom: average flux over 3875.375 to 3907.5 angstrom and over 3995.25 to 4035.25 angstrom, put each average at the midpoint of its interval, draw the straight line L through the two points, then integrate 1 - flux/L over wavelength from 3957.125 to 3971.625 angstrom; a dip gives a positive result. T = 6.76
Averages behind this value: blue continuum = 8.06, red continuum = 11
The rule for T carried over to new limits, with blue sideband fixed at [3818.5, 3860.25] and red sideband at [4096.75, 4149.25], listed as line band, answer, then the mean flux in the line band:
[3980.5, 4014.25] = -4.0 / 10.7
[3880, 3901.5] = 0.4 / 7.99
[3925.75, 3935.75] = 5.6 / 3.82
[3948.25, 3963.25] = 1.6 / 8.03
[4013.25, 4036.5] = -2.8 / 11.1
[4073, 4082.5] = -0.2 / 10.9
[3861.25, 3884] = -2.1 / 8.62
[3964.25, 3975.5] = 6.0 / 4.31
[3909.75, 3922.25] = -0.5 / 8.8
